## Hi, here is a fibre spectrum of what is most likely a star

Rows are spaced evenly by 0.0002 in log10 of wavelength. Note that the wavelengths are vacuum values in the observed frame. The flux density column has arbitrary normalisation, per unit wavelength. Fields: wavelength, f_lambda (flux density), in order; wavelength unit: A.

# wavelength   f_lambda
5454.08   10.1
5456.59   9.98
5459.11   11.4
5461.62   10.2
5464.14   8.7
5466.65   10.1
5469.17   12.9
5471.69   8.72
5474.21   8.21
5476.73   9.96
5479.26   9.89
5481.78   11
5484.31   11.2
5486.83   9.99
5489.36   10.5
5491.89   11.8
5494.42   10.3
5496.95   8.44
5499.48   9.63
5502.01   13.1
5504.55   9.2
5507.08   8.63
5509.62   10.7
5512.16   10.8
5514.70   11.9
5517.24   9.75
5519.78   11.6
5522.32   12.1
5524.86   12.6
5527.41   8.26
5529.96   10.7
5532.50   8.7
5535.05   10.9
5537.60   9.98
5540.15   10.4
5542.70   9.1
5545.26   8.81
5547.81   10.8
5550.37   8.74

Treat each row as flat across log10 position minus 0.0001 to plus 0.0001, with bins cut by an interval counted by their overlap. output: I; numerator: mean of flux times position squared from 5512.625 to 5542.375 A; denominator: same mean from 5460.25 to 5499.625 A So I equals 1.06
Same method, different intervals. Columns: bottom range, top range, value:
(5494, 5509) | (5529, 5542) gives 1.03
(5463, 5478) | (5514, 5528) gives 1.16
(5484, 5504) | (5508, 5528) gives 1.05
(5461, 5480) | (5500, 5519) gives 1.09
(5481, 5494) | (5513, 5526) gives 1.08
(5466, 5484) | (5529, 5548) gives 0.99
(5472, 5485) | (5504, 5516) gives 1.05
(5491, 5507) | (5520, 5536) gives 1.05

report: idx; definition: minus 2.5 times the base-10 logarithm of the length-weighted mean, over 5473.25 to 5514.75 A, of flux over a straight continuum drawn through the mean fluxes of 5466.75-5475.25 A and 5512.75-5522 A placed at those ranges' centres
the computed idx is 0.03 mag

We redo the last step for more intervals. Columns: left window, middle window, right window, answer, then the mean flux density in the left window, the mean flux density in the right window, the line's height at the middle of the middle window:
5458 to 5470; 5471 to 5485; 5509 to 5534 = 0.08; 10.6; 10.7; 10.6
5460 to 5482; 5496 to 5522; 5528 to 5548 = -0.06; 9.94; 9.82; 9.87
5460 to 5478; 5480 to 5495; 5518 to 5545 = -0.08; 9.86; 10.4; 10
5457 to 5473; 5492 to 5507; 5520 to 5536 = 0.03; 10.3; 10.6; 10.5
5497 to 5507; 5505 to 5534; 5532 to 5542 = -0.04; 10.1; 10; 10.1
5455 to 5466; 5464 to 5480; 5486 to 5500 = 0.03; 10.1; 10.1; 10.1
